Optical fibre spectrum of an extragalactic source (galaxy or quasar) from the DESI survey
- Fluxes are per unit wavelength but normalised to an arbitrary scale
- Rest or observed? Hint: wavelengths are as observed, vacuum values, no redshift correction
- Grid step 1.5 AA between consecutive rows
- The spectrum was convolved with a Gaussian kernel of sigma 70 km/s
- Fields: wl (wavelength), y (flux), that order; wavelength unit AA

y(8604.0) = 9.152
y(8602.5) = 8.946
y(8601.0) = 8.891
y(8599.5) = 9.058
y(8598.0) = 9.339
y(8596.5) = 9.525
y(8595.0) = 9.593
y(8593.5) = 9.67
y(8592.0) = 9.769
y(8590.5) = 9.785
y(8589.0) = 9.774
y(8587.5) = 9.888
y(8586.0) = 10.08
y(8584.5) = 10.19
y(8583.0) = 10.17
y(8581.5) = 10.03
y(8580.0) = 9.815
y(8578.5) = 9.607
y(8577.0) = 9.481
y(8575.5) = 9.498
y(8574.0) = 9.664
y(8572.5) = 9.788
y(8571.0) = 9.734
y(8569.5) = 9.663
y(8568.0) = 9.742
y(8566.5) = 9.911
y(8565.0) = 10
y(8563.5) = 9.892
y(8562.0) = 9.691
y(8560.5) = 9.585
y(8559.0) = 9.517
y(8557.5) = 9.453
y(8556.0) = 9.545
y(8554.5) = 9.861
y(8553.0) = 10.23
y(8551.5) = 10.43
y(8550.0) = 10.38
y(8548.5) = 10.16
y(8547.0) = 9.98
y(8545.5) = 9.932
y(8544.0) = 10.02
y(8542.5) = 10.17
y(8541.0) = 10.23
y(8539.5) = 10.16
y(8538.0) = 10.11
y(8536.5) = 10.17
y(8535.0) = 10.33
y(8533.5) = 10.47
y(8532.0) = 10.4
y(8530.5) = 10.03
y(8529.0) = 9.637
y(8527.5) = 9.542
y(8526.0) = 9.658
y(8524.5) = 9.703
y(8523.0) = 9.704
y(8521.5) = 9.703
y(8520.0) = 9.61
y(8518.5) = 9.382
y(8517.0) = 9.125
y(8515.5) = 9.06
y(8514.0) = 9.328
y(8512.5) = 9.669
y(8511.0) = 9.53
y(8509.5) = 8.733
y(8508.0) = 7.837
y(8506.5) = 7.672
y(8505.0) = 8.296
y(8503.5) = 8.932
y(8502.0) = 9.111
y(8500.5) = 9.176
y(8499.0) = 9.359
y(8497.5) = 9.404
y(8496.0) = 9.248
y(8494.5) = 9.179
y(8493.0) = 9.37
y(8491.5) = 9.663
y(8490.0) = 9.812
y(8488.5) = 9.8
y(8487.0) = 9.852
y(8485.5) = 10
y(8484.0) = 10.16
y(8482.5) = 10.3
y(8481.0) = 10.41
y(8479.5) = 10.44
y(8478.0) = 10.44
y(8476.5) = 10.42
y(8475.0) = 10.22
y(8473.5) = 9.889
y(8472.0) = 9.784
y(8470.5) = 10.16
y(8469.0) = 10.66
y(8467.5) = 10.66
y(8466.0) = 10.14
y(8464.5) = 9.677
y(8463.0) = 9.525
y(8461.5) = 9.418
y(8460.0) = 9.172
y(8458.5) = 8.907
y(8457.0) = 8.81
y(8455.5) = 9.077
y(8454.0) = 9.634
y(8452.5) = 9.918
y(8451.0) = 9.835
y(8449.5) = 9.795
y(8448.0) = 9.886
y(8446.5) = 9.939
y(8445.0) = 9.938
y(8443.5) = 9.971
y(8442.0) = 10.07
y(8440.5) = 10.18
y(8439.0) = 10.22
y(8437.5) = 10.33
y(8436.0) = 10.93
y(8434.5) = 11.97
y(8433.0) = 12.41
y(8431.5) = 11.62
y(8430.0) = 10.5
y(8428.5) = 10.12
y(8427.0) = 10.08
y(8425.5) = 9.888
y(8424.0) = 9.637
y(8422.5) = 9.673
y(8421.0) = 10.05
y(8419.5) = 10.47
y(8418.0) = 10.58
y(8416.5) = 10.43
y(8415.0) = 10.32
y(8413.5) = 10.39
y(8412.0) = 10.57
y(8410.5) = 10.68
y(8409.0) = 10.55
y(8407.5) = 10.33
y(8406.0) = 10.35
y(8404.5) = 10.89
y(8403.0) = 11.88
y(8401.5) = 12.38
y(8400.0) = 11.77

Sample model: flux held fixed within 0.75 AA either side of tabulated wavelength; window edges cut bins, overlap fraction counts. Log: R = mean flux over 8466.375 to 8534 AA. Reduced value 9.63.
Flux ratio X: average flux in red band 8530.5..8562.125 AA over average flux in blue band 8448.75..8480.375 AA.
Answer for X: 1.0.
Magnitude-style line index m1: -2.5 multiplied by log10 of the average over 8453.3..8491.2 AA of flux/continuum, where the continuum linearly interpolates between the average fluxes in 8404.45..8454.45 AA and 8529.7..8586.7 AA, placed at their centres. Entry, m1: 0.035 mag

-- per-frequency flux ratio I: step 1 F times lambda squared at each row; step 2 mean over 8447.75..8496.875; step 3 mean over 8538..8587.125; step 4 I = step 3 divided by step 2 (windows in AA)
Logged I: 1.03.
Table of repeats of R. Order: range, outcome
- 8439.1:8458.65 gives 9.73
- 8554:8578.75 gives 9.68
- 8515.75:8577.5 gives 9.86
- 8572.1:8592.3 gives 9.83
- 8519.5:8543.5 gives 9.98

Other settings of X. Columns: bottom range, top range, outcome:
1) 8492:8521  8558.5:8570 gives 1.08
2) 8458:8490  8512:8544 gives 0.98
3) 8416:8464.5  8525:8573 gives 0.99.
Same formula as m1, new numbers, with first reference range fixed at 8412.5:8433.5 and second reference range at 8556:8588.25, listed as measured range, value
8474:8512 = 0.07 mag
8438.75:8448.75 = 0.03 mag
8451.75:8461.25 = 0.11 mag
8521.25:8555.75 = -0.01 mag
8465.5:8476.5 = 0.00 mag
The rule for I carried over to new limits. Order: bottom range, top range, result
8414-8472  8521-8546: 1.01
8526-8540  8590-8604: 0.95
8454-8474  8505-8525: 0.95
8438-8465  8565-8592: 1.05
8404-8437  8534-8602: 0.96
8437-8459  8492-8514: 0.93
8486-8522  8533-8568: 1.10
